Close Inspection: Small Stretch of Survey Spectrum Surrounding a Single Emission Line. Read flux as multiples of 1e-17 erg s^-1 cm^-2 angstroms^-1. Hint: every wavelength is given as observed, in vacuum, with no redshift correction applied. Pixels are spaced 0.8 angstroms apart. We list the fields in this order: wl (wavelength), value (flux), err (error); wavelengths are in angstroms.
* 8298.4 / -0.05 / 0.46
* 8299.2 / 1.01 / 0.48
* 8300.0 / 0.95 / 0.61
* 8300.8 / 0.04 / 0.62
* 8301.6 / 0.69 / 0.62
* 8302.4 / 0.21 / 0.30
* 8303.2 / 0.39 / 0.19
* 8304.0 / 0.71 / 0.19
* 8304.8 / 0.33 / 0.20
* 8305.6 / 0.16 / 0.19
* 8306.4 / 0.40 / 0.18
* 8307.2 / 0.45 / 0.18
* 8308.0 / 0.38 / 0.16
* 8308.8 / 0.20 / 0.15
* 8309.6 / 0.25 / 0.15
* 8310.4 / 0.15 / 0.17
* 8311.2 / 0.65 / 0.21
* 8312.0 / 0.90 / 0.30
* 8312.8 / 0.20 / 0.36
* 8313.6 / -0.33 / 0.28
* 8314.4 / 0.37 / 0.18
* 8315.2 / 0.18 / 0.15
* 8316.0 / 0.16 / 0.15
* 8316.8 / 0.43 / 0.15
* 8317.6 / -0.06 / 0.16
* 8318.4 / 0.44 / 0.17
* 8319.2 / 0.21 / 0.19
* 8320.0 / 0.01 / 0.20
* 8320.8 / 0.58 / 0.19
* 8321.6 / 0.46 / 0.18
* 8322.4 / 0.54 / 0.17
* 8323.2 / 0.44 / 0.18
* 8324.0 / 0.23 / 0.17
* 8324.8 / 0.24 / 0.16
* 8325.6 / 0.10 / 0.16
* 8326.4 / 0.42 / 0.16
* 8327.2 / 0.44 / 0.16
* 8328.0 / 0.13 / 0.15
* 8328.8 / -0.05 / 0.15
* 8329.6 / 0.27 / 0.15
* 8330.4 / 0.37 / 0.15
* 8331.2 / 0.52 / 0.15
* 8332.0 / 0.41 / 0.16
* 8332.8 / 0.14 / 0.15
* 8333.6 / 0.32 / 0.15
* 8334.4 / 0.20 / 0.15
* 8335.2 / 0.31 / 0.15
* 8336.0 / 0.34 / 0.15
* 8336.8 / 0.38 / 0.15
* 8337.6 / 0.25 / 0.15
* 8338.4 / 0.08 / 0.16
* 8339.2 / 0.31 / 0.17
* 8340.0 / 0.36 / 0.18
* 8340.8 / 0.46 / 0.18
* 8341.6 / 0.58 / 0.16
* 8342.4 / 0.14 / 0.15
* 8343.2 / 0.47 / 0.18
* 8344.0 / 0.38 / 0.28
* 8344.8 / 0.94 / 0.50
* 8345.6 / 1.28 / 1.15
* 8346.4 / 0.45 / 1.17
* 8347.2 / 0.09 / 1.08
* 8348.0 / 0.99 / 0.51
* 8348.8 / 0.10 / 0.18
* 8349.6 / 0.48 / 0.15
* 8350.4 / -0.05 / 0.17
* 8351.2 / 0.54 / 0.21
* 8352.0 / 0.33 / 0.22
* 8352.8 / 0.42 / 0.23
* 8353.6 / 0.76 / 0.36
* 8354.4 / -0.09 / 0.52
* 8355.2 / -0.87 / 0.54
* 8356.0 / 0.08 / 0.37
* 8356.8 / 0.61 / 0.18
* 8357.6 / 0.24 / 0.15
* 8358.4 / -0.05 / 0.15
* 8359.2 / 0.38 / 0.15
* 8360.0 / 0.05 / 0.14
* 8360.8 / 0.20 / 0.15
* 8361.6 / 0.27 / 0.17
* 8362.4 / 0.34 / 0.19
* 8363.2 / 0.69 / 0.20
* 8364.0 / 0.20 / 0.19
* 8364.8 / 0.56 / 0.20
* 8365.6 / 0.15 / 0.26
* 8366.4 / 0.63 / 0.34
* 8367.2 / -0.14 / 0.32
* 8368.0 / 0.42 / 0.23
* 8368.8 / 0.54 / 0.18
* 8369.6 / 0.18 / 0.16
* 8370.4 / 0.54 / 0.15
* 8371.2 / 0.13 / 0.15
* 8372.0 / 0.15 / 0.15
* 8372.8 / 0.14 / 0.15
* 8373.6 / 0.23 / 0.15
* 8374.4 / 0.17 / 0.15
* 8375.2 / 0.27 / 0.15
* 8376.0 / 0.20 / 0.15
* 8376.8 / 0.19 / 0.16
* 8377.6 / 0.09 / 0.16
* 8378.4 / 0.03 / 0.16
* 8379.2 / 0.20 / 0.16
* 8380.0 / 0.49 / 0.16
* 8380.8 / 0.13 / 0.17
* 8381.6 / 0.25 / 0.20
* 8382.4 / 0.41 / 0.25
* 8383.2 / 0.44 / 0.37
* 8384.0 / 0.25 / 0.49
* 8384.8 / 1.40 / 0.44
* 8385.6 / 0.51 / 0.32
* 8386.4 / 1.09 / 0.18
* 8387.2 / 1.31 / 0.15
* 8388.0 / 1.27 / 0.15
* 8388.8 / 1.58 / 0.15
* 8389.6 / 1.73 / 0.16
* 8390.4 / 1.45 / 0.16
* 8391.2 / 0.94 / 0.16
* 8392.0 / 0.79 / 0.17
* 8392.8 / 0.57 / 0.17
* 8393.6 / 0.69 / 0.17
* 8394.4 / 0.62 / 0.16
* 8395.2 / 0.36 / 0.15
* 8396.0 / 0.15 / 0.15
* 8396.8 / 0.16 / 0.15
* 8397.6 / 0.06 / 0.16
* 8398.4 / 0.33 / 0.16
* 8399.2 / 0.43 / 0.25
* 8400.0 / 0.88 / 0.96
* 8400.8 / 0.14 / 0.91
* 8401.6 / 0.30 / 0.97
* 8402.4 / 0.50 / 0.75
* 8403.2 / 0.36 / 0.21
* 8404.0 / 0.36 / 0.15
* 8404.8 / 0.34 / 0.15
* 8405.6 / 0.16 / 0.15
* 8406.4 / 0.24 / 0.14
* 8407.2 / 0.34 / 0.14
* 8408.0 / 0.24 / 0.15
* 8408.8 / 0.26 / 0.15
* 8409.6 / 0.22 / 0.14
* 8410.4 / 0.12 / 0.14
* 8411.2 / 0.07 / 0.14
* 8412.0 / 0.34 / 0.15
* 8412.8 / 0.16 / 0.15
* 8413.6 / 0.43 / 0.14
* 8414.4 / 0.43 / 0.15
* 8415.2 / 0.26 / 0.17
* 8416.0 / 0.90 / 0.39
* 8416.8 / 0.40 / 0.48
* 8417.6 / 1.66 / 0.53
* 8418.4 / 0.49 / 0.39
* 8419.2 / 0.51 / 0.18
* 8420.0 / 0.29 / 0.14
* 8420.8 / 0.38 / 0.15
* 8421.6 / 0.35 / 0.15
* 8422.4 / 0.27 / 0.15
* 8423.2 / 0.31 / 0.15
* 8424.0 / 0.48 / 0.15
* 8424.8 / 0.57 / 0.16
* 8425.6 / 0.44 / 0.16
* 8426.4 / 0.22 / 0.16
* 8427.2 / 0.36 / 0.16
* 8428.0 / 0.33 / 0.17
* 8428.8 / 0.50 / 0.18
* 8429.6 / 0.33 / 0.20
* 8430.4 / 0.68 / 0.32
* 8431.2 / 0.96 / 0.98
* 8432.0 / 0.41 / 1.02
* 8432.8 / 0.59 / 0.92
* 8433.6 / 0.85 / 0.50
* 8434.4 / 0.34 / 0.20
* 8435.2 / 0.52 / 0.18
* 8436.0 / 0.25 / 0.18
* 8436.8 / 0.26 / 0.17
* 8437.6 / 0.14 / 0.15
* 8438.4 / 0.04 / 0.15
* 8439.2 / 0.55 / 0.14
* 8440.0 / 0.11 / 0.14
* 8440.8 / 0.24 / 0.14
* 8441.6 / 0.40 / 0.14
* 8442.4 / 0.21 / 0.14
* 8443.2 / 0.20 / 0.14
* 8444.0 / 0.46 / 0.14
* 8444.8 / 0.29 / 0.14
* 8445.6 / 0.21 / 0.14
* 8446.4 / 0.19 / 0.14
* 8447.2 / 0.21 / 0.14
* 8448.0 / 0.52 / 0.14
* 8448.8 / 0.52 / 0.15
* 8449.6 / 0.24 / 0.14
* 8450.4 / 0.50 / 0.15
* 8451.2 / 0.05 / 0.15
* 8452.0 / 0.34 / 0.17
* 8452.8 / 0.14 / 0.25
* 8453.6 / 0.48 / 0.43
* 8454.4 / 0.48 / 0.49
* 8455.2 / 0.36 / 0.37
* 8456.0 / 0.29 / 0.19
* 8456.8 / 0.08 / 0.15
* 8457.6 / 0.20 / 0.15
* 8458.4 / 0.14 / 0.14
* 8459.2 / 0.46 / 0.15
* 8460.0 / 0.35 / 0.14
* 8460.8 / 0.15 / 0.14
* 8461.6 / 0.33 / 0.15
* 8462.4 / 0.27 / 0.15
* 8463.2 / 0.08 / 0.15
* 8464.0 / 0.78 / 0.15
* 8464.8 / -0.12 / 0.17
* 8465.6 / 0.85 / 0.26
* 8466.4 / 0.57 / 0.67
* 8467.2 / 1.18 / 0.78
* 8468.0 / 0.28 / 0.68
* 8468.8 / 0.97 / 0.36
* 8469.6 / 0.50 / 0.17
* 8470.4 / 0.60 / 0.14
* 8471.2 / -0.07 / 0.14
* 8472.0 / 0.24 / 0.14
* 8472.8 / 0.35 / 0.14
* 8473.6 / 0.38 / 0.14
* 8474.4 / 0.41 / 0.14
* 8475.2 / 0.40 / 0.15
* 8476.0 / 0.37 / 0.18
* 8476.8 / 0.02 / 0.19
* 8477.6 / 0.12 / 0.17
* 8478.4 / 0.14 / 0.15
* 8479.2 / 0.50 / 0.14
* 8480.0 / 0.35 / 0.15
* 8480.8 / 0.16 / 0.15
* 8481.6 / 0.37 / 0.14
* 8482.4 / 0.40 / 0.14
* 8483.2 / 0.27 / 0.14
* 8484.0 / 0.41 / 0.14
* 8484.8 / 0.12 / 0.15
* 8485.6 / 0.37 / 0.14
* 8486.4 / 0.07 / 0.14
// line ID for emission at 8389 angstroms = H-gamma 4340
